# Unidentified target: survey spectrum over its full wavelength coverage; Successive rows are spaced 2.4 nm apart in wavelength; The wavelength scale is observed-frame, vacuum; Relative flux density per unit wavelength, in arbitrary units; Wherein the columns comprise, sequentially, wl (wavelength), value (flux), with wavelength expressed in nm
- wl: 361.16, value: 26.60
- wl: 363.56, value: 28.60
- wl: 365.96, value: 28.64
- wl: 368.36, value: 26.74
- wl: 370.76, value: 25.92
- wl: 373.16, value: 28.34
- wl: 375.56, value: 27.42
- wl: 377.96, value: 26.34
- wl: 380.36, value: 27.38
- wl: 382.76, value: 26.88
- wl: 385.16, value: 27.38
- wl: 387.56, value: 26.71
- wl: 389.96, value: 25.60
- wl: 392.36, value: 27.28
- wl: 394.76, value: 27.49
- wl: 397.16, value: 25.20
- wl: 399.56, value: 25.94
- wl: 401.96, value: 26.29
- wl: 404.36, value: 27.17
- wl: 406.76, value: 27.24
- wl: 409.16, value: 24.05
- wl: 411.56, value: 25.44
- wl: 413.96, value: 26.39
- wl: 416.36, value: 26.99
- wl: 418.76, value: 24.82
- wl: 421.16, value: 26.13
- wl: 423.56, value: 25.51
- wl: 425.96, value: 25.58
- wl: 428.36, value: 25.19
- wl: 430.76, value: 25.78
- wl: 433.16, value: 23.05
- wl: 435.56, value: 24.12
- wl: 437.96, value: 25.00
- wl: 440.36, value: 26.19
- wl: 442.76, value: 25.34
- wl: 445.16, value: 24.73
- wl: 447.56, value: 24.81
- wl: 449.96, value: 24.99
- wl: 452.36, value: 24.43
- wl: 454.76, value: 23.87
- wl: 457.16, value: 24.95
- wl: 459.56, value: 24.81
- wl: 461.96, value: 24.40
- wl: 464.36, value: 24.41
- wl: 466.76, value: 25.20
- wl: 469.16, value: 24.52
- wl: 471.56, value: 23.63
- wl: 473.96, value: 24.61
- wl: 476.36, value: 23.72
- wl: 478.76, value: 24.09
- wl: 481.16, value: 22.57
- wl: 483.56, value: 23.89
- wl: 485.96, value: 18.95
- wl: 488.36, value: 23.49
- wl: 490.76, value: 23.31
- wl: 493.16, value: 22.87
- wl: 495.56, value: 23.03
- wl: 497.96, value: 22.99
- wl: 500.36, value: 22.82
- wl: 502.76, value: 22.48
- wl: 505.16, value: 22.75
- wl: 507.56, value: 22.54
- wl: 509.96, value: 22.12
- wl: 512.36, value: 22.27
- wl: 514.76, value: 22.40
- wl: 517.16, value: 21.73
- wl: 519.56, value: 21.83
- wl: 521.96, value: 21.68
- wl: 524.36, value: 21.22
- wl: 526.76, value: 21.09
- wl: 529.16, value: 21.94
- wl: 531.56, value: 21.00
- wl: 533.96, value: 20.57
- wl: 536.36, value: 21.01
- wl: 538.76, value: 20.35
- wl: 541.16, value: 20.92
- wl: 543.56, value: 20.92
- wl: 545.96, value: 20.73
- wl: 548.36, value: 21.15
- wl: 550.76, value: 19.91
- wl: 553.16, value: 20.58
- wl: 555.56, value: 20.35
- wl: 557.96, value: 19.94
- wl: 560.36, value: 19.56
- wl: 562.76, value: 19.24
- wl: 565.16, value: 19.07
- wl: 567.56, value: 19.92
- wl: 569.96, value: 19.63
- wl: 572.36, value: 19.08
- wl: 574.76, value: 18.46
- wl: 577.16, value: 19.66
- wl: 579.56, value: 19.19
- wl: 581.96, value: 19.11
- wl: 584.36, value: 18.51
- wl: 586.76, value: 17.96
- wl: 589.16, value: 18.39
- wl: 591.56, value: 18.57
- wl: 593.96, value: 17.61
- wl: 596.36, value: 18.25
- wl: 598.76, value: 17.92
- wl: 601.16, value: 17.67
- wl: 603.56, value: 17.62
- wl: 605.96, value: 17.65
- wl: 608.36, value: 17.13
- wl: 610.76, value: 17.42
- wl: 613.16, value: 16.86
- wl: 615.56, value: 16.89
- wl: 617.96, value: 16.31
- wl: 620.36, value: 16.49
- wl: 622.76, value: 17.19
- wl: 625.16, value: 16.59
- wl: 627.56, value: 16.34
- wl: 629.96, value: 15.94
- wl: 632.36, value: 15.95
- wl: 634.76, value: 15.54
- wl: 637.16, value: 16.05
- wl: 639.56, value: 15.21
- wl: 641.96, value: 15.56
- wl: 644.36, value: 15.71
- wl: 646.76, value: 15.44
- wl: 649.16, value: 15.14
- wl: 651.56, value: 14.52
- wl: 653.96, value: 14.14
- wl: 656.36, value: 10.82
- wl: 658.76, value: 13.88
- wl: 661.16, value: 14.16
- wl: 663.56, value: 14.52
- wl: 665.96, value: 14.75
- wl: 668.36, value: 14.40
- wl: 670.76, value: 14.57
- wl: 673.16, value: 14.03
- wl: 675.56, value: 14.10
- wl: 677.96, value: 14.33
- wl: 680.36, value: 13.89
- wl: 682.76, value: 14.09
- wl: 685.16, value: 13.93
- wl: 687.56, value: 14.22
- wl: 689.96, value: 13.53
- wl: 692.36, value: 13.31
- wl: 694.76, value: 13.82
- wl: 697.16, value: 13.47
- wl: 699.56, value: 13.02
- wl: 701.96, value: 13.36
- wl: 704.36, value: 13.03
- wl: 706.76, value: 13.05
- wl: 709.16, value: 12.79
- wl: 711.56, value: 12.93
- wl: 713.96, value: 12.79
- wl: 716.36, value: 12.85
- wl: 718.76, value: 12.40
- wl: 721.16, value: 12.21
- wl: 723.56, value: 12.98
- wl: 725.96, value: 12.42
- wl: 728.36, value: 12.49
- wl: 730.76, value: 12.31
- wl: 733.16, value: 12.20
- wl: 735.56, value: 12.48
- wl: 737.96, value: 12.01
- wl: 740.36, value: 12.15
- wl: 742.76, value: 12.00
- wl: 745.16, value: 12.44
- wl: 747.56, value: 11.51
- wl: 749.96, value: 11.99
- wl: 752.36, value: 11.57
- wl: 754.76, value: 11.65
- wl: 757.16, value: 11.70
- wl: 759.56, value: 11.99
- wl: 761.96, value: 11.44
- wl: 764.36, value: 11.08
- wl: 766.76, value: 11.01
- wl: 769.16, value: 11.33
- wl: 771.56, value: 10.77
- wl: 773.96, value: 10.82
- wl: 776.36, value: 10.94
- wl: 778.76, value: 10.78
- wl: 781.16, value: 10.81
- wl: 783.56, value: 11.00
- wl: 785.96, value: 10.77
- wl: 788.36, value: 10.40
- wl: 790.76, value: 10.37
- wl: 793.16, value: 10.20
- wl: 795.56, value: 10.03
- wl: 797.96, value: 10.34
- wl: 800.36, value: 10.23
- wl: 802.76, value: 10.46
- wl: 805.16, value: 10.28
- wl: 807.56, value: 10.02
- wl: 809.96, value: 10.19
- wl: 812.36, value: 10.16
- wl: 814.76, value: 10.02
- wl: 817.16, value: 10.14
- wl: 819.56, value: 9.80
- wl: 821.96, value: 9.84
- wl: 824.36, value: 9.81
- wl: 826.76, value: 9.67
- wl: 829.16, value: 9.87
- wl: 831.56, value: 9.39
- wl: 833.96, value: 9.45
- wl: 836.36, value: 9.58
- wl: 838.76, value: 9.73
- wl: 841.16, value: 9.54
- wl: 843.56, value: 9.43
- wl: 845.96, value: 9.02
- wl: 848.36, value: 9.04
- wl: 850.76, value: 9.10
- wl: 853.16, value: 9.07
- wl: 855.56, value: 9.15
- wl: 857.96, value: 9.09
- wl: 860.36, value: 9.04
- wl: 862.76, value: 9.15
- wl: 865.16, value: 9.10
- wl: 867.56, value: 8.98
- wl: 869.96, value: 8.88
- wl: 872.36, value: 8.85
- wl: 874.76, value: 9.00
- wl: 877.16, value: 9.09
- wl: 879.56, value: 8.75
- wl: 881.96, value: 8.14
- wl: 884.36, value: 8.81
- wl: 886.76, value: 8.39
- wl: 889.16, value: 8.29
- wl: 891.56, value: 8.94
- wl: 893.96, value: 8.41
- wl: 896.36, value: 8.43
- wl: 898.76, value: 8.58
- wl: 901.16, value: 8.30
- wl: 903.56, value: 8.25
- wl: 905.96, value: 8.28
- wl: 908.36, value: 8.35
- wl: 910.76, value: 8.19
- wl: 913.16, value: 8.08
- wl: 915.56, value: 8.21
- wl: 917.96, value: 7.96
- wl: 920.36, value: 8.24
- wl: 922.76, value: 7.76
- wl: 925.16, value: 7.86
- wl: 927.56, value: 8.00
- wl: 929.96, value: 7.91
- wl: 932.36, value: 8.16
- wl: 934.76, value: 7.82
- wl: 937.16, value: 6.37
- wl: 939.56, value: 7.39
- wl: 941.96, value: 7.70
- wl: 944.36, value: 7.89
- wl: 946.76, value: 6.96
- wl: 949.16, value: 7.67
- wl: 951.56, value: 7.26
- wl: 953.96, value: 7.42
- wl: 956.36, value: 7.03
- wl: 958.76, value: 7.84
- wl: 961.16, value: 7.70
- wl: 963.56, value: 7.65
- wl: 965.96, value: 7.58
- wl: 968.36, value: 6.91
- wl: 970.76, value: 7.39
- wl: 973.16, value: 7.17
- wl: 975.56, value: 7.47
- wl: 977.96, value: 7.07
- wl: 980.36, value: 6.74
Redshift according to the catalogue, 0.000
